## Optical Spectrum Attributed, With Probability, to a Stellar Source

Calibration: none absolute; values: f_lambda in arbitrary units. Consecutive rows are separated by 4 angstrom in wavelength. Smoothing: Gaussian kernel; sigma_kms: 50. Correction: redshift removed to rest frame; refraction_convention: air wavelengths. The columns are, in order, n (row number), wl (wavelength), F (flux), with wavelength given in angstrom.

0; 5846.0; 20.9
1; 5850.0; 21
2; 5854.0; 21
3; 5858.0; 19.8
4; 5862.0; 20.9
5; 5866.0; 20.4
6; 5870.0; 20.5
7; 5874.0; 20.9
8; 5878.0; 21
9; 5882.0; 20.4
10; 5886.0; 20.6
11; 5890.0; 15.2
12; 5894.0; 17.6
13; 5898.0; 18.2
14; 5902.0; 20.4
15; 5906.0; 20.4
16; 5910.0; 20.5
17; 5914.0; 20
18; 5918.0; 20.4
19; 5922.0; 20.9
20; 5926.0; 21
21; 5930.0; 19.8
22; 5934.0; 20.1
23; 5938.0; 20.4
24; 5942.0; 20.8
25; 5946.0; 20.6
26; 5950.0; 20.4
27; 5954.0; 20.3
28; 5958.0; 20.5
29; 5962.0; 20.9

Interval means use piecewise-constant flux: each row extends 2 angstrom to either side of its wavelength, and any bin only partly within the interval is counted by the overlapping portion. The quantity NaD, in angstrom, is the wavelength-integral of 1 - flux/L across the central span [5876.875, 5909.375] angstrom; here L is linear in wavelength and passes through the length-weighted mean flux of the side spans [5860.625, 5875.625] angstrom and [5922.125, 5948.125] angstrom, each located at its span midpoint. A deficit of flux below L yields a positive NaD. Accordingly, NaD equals 2.2 angstrom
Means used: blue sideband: 20.7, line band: 19.2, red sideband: 20.5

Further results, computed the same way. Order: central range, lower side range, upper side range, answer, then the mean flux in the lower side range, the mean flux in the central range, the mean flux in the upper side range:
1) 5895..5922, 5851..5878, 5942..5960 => 0.8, 20.6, 20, 20.5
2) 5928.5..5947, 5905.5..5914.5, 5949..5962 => 0.1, 20.3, 20.3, 20.5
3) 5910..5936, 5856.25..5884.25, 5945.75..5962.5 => 0.2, 20.6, 20.4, 20.5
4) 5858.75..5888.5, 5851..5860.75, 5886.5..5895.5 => -2.9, 20.5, 20.5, 17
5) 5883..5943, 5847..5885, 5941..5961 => 2.4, 20.7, 19.7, 20.5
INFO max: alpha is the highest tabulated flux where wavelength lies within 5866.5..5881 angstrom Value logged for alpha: 21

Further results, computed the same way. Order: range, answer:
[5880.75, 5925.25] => 20.9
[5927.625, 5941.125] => 20.4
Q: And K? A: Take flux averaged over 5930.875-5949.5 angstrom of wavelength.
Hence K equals 20.4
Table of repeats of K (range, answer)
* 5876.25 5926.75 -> 19.7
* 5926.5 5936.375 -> 20.1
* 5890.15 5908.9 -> 18.8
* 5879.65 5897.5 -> 18.5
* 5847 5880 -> 20.7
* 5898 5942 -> 20.3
